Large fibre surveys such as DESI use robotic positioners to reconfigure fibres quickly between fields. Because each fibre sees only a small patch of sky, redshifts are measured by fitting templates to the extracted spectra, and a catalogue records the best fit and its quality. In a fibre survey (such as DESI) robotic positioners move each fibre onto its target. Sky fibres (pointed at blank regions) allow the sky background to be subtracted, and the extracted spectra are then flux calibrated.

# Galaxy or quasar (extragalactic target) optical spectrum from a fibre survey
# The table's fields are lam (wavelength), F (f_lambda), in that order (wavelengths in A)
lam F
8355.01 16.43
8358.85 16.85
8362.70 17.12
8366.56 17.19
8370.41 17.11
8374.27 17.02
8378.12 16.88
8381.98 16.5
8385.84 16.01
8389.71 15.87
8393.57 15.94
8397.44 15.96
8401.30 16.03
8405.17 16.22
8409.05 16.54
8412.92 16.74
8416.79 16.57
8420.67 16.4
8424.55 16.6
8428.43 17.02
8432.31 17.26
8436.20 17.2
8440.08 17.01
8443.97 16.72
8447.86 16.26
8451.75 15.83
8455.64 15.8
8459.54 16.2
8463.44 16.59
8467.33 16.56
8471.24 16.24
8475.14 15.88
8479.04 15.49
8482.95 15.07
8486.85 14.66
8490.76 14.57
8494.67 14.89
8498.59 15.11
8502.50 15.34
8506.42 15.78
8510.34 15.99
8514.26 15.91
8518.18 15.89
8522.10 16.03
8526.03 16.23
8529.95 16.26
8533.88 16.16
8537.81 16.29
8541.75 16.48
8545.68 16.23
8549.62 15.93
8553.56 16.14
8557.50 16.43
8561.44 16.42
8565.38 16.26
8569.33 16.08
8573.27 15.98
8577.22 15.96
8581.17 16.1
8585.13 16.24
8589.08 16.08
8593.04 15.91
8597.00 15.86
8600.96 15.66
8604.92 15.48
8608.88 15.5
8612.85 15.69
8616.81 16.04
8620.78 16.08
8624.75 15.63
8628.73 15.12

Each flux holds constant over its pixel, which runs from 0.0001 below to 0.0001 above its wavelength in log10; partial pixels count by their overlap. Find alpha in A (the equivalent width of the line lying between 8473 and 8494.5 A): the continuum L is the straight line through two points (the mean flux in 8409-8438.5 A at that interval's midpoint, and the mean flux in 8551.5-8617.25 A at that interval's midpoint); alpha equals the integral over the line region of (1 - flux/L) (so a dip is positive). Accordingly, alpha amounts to 1.8 A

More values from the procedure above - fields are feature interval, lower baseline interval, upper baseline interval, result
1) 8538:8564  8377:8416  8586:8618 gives -0.6 A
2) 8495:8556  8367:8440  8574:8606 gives 0.7 A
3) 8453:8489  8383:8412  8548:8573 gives 0.7 A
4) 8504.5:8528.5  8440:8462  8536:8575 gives 0.4 A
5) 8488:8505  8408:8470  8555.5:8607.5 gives 1.4 A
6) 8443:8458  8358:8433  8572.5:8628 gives 0.2 A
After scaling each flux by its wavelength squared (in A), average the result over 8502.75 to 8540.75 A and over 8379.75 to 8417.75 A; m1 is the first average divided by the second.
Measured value 1.02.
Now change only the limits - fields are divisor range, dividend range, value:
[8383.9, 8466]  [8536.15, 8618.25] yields 1.01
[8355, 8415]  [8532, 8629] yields 1.01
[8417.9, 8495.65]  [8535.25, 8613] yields 1.02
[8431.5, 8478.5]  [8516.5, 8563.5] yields 1.01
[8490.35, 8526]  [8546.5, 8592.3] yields 1.05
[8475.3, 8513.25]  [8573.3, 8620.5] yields 1.07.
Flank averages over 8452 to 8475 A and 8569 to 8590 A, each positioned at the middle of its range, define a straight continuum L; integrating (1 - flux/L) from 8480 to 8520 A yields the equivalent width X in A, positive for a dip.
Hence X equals 2.1 A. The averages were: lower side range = 16.2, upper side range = 16.1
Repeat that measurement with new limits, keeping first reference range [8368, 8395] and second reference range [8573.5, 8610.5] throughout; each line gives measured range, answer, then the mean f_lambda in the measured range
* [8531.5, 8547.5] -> -0.26 A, 16.3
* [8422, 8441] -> -0.75 A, 17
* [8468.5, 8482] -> 0.31 A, 15.8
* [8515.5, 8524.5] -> 0.07 A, 16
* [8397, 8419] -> 0.07 A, 16.4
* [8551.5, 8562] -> -0.22 A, 16.3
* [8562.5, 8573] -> -0.14 A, 16.2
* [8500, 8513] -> 0.35 A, 15.7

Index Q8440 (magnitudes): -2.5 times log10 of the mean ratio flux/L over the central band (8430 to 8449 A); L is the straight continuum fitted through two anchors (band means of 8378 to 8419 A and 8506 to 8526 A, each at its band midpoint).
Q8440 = -0.05 mag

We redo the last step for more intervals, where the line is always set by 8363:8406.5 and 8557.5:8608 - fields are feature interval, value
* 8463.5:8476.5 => 0.00 mag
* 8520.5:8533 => 0.00 mag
